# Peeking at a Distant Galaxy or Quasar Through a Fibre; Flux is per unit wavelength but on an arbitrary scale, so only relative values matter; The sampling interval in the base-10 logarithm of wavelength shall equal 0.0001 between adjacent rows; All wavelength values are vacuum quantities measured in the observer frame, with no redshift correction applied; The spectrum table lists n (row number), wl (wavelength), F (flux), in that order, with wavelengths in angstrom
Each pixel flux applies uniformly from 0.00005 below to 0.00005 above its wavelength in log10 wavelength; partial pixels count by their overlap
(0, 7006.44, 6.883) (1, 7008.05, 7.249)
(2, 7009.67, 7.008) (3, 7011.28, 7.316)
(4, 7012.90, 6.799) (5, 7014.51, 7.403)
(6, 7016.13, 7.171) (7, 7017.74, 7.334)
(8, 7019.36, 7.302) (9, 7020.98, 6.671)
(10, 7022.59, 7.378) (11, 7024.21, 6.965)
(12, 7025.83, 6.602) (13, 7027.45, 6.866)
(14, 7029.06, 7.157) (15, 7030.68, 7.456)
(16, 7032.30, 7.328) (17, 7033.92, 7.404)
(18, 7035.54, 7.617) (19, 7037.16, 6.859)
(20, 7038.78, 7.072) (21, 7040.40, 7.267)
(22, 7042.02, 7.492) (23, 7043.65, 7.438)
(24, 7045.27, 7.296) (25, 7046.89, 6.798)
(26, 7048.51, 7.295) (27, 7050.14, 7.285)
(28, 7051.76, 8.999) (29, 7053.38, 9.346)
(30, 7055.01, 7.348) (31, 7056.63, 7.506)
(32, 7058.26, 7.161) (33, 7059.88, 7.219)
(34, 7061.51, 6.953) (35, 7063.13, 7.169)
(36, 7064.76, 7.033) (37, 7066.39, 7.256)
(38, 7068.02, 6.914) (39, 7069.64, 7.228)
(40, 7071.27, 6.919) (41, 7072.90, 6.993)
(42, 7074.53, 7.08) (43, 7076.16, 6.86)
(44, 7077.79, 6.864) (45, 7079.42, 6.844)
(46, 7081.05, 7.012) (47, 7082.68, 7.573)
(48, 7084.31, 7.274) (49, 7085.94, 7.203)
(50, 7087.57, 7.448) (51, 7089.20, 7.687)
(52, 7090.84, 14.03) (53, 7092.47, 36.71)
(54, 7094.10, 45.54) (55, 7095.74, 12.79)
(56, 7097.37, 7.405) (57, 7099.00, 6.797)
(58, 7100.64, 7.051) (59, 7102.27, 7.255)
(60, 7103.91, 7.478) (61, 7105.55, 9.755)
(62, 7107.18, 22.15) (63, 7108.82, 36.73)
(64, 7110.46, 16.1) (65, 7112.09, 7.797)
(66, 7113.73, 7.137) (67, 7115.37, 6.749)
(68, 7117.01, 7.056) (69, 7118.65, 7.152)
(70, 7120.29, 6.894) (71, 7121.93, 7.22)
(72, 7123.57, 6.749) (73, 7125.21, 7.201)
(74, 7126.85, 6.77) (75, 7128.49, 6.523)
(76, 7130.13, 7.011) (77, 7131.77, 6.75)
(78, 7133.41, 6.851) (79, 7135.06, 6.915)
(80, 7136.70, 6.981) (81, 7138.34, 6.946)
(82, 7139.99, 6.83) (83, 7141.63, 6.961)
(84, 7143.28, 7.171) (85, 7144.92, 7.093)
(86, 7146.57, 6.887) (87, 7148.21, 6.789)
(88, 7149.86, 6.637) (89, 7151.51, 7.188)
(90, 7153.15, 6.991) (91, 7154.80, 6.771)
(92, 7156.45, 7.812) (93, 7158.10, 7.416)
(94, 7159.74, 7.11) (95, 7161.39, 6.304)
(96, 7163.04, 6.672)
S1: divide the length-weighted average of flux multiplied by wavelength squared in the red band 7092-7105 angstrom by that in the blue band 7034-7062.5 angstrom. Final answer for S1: 2.13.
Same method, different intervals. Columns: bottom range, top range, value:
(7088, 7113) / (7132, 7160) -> 0.44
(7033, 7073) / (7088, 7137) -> 1.61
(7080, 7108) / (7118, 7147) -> 0.54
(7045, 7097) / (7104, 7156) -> 0.91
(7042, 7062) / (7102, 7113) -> 2.10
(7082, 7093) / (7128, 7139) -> 0.58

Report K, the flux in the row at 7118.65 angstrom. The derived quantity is 7.152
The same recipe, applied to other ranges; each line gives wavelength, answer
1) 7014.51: 7.403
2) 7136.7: 6.981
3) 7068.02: 6.914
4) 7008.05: 7.249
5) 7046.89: 6.798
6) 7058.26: 7.161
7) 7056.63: 7.506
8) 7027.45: 6.866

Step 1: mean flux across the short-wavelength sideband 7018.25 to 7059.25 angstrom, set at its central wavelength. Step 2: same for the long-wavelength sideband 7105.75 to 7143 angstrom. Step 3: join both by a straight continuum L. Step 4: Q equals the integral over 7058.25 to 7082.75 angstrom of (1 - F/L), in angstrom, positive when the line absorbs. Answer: 3.2 angstrom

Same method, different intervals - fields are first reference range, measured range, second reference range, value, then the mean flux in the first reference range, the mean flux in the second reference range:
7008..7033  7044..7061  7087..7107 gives 4.3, 7.12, 14.5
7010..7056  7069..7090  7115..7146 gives 0.0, 7.33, 6.94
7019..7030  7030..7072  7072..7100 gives 7.5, 6.99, 11.8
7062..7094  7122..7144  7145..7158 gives 2.4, 9.86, 7.03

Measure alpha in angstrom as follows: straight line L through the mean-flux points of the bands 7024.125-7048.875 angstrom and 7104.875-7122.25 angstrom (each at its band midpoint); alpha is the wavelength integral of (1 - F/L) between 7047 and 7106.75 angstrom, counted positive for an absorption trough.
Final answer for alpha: 2.45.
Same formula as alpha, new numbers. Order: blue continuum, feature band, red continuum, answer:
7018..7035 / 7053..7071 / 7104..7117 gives 4.97 angstrom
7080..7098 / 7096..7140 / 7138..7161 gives 7.40 angstrom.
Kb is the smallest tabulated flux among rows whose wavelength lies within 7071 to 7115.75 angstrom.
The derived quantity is 6.749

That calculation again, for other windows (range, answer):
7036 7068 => 6.798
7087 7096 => 7.448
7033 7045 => 6.859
